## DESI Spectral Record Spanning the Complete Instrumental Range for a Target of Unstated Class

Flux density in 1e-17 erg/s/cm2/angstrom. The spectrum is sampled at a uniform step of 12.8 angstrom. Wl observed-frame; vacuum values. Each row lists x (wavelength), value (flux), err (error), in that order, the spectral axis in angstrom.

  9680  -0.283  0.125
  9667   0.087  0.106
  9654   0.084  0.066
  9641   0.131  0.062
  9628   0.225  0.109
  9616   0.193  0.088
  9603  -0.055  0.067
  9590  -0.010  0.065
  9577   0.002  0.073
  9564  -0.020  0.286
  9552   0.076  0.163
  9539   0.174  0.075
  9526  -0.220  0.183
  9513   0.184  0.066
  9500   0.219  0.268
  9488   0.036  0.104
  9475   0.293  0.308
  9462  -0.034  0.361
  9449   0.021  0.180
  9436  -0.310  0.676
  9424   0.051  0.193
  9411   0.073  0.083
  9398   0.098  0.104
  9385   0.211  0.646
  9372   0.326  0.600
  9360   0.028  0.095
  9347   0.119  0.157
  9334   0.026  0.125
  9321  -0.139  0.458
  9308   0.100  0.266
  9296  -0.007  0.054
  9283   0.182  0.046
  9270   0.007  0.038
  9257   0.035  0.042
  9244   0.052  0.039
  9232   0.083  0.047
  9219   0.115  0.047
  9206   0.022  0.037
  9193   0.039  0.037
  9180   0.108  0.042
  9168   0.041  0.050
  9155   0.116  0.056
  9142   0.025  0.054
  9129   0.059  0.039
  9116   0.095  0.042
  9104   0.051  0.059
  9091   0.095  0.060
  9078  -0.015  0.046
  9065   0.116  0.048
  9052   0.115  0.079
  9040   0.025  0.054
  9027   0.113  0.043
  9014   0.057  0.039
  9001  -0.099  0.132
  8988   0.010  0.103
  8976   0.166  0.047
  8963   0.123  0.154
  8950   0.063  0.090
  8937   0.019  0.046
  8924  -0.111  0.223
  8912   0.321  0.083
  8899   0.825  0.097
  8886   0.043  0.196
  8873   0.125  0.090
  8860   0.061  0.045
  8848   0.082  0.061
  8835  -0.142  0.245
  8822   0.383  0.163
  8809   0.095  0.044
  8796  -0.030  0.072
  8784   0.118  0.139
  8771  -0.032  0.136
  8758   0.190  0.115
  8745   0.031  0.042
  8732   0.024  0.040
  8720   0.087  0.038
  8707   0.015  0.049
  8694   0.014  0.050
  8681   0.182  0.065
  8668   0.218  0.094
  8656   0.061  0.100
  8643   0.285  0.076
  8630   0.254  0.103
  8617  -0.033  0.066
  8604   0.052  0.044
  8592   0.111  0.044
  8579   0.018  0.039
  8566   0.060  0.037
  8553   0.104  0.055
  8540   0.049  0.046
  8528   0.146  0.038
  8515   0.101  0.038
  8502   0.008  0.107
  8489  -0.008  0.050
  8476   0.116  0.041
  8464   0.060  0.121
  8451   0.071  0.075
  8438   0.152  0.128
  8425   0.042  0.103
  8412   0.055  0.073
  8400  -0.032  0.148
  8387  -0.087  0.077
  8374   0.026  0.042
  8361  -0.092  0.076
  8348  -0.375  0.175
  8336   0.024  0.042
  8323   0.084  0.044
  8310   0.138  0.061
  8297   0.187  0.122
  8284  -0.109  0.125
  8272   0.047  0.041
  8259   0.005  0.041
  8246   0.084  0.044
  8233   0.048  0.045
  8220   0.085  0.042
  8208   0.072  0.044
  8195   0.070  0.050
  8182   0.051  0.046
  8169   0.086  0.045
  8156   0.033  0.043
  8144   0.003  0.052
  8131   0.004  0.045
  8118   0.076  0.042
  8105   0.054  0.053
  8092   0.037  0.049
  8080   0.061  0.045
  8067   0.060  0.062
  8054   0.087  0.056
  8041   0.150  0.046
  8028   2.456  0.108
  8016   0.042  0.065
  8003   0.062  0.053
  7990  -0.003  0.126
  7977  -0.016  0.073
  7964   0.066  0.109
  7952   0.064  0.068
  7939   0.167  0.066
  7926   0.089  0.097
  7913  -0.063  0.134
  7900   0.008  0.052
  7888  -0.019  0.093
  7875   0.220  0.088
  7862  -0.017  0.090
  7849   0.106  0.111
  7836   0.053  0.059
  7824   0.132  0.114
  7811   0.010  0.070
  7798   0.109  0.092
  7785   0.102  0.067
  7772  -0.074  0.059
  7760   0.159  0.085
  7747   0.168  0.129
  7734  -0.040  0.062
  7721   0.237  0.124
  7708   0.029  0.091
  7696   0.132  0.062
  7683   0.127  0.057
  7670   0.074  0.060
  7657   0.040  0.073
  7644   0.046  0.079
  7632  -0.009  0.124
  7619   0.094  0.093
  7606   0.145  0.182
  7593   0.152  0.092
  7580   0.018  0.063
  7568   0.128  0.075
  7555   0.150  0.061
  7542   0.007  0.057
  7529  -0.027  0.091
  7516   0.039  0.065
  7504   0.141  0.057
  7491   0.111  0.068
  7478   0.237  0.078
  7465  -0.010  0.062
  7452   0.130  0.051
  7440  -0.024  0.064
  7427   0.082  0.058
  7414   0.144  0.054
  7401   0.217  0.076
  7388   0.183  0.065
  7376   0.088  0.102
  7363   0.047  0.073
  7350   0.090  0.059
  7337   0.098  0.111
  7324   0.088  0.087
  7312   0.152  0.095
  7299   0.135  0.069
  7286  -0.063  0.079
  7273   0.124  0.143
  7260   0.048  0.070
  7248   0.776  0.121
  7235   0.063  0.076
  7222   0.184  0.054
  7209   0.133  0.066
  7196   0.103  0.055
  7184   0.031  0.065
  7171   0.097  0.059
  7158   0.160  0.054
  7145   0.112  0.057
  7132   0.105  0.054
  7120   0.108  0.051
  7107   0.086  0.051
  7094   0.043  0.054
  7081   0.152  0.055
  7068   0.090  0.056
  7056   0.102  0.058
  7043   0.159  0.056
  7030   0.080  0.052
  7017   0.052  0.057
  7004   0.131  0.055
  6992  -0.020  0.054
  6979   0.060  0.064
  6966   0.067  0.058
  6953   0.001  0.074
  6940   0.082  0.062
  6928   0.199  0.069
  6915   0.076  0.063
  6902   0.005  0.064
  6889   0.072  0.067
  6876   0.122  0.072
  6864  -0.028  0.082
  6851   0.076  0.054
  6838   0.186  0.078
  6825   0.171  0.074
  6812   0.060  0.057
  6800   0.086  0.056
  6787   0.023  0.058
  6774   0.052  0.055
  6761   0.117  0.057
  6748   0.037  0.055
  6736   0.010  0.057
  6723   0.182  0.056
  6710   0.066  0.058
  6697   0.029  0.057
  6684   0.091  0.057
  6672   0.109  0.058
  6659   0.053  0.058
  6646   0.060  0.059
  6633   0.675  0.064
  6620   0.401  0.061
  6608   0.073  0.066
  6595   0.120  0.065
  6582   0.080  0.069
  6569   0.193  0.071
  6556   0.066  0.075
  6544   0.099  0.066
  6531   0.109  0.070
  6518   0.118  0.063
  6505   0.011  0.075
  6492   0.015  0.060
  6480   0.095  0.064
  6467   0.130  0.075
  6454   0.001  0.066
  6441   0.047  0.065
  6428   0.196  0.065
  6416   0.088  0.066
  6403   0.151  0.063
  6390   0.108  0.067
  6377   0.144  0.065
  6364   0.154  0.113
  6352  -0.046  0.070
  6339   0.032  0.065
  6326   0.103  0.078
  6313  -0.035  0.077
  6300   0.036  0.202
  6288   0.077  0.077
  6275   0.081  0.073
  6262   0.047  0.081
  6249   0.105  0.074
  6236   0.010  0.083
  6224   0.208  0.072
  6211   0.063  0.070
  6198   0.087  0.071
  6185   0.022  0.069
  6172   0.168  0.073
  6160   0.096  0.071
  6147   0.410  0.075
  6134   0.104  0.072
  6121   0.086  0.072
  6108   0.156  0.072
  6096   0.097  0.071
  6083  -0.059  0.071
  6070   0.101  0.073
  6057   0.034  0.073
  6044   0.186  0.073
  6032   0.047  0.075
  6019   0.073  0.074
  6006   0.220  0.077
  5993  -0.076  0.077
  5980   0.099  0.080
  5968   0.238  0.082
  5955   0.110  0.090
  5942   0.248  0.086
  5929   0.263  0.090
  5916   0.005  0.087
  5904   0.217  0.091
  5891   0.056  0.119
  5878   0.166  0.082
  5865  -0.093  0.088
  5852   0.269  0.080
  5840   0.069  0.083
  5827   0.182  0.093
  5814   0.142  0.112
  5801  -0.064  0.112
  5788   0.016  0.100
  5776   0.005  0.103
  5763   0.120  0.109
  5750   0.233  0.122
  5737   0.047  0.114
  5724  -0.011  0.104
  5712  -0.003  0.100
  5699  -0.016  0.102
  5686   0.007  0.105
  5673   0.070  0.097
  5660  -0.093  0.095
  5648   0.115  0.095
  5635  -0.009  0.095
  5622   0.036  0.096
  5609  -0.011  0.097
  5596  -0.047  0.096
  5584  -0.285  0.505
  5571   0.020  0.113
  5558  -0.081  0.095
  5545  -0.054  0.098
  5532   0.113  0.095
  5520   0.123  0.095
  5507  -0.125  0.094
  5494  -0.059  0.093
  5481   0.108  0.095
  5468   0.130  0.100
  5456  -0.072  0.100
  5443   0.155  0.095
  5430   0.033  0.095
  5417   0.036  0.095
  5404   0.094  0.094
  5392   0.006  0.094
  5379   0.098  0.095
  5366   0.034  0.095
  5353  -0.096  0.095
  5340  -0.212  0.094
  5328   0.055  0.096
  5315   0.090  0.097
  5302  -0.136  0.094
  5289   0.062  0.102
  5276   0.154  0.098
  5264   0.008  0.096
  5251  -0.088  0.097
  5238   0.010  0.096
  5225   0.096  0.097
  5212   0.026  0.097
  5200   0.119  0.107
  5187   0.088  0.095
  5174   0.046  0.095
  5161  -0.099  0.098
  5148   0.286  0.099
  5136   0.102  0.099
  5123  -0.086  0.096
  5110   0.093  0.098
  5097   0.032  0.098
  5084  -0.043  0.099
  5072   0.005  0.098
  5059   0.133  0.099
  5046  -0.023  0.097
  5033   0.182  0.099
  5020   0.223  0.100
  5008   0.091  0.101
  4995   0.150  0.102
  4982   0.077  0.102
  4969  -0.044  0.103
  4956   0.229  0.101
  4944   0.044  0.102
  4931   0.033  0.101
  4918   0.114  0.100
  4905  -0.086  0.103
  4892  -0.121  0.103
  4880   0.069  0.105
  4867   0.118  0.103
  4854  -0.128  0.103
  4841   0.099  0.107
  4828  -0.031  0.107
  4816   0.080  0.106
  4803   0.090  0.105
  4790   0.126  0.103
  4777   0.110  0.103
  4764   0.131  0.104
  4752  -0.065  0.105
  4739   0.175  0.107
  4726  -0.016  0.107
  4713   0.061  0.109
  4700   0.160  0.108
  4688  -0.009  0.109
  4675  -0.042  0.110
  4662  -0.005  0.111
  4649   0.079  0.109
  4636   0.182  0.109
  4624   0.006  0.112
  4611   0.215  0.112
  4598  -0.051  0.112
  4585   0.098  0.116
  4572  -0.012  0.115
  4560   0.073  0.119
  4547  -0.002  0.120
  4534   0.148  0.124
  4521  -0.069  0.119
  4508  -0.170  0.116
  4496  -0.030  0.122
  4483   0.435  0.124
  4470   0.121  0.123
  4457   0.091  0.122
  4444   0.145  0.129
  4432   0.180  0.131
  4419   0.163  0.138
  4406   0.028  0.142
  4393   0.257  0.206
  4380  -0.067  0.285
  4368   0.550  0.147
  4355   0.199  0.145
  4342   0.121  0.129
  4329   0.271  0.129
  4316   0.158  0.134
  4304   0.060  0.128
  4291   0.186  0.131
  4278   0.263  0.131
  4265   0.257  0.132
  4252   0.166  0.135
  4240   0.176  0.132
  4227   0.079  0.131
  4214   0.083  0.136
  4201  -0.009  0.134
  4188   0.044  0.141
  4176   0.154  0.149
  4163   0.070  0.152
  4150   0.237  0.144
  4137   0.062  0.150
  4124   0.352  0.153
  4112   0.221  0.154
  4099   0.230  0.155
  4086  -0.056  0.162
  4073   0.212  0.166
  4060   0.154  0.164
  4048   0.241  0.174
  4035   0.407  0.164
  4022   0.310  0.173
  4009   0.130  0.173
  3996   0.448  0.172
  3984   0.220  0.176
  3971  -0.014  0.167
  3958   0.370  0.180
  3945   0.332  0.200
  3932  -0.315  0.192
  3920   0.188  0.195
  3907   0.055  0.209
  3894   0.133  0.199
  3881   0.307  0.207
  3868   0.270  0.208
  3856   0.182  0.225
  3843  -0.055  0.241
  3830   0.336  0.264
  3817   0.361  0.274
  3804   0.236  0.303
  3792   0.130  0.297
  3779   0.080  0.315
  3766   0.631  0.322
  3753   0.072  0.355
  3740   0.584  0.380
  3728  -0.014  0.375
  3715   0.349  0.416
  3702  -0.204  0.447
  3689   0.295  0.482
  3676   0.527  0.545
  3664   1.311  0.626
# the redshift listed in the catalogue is 0.778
